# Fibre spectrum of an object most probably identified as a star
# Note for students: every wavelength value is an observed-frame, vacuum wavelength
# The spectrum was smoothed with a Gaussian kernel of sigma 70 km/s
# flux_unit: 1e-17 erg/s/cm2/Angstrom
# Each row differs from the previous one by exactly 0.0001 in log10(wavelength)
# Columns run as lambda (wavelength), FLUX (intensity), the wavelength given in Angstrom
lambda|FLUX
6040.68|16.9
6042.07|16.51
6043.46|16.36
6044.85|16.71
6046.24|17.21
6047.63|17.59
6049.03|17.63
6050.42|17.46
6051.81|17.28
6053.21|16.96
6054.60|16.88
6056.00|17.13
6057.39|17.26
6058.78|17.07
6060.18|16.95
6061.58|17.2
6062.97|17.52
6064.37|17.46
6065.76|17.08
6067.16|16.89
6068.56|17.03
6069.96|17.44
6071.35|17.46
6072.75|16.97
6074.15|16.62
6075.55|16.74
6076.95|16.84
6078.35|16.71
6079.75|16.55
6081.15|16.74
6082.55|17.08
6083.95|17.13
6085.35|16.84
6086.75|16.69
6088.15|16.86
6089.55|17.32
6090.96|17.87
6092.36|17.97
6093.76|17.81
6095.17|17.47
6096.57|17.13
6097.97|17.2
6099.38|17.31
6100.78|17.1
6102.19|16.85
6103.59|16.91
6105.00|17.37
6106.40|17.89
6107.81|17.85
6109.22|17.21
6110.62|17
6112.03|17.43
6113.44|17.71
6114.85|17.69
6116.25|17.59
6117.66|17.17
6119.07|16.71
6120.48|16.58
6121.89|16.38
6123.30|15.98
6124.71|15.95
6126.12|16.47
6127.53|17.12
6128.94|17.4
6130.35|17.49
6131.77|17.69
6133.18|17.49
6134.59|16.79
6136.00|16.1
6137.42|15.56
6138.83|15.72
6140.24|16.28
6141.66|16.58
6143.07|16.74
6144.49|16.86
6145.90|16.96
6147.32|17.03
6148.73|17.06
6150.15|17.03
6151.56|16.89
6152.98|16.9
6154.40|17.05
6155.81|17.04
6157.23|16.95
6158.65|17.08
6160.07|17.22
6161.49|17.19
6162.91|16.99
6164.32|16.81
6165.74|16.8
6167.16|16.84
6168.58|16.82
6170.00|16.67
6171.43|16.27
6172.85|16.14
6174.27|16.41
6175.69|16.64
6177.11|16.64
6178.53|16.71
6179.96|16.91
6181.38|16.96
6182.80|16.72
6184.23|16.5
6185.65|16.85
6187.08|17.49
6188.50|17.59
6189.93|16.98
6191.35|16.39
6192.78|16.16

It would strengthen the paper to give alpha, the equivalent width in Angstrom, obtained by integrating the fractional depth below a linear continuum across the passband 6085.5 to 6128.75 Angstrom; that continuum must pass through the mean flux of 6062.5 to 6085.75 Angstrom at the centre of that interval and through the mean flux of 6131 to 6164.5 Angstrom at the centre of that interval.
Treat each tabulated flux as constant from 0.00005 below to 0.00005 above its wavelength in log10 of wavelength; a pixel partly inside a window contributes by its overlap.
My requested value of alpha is -0.6 Angstrom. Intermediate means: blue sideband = 17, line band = 17.2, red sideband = 16.8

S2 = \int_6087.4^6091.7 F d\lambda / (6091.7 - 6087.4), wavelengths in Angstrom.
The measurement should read 17.3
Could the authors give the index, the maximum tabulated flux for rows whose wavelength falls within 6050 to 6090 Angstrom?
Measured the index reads 17.52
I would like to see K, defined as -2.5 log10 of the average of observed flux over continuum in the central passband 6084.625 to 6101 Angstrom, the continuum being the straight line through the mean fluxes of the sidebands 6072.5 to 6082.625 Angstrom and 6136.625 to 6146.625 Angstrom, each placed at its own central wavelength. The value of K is -0.041 mag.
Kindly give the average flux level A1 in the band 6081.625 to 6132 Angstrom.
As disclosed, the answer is 17.2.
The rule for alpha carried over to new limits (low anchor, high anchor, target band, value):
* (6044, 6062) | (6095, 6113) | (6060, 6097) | 0.2 Angstrom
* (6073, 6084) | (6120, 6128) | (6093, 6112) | -0.9 Angstrom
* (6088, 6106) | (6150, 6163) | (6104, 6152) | 0.7 Angstrom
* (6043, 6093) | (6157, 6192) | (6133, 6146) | 0.4 Angstrom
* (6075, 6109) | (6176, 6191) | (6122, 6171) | 0.6 Angstrom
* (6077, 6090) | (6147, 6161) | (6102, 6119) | -0.4 Angstrom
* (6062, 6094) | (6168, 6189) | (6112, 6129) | 0.1 Angstrom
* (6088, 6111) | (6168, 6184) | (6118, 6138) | 0.4 Angstrom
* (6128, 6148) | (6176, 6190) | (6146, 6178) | 0.0 Angstrom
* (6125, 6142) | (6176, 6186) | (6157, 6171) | -0.2 Angstrom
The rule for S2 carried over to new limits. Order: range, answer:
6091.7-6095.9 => 17.7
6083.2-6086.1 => 17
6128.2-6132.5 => 17.5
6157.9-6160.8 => 17.1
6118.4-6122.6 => 16.5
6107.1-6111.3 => 17.4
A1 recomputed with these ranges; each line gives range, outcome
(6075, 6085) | 16.8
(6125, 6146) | 16.7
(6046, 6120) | 17.2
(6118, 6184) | 16.8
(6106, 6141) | 16.9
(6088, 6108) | 17.4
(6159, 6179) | 16.7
